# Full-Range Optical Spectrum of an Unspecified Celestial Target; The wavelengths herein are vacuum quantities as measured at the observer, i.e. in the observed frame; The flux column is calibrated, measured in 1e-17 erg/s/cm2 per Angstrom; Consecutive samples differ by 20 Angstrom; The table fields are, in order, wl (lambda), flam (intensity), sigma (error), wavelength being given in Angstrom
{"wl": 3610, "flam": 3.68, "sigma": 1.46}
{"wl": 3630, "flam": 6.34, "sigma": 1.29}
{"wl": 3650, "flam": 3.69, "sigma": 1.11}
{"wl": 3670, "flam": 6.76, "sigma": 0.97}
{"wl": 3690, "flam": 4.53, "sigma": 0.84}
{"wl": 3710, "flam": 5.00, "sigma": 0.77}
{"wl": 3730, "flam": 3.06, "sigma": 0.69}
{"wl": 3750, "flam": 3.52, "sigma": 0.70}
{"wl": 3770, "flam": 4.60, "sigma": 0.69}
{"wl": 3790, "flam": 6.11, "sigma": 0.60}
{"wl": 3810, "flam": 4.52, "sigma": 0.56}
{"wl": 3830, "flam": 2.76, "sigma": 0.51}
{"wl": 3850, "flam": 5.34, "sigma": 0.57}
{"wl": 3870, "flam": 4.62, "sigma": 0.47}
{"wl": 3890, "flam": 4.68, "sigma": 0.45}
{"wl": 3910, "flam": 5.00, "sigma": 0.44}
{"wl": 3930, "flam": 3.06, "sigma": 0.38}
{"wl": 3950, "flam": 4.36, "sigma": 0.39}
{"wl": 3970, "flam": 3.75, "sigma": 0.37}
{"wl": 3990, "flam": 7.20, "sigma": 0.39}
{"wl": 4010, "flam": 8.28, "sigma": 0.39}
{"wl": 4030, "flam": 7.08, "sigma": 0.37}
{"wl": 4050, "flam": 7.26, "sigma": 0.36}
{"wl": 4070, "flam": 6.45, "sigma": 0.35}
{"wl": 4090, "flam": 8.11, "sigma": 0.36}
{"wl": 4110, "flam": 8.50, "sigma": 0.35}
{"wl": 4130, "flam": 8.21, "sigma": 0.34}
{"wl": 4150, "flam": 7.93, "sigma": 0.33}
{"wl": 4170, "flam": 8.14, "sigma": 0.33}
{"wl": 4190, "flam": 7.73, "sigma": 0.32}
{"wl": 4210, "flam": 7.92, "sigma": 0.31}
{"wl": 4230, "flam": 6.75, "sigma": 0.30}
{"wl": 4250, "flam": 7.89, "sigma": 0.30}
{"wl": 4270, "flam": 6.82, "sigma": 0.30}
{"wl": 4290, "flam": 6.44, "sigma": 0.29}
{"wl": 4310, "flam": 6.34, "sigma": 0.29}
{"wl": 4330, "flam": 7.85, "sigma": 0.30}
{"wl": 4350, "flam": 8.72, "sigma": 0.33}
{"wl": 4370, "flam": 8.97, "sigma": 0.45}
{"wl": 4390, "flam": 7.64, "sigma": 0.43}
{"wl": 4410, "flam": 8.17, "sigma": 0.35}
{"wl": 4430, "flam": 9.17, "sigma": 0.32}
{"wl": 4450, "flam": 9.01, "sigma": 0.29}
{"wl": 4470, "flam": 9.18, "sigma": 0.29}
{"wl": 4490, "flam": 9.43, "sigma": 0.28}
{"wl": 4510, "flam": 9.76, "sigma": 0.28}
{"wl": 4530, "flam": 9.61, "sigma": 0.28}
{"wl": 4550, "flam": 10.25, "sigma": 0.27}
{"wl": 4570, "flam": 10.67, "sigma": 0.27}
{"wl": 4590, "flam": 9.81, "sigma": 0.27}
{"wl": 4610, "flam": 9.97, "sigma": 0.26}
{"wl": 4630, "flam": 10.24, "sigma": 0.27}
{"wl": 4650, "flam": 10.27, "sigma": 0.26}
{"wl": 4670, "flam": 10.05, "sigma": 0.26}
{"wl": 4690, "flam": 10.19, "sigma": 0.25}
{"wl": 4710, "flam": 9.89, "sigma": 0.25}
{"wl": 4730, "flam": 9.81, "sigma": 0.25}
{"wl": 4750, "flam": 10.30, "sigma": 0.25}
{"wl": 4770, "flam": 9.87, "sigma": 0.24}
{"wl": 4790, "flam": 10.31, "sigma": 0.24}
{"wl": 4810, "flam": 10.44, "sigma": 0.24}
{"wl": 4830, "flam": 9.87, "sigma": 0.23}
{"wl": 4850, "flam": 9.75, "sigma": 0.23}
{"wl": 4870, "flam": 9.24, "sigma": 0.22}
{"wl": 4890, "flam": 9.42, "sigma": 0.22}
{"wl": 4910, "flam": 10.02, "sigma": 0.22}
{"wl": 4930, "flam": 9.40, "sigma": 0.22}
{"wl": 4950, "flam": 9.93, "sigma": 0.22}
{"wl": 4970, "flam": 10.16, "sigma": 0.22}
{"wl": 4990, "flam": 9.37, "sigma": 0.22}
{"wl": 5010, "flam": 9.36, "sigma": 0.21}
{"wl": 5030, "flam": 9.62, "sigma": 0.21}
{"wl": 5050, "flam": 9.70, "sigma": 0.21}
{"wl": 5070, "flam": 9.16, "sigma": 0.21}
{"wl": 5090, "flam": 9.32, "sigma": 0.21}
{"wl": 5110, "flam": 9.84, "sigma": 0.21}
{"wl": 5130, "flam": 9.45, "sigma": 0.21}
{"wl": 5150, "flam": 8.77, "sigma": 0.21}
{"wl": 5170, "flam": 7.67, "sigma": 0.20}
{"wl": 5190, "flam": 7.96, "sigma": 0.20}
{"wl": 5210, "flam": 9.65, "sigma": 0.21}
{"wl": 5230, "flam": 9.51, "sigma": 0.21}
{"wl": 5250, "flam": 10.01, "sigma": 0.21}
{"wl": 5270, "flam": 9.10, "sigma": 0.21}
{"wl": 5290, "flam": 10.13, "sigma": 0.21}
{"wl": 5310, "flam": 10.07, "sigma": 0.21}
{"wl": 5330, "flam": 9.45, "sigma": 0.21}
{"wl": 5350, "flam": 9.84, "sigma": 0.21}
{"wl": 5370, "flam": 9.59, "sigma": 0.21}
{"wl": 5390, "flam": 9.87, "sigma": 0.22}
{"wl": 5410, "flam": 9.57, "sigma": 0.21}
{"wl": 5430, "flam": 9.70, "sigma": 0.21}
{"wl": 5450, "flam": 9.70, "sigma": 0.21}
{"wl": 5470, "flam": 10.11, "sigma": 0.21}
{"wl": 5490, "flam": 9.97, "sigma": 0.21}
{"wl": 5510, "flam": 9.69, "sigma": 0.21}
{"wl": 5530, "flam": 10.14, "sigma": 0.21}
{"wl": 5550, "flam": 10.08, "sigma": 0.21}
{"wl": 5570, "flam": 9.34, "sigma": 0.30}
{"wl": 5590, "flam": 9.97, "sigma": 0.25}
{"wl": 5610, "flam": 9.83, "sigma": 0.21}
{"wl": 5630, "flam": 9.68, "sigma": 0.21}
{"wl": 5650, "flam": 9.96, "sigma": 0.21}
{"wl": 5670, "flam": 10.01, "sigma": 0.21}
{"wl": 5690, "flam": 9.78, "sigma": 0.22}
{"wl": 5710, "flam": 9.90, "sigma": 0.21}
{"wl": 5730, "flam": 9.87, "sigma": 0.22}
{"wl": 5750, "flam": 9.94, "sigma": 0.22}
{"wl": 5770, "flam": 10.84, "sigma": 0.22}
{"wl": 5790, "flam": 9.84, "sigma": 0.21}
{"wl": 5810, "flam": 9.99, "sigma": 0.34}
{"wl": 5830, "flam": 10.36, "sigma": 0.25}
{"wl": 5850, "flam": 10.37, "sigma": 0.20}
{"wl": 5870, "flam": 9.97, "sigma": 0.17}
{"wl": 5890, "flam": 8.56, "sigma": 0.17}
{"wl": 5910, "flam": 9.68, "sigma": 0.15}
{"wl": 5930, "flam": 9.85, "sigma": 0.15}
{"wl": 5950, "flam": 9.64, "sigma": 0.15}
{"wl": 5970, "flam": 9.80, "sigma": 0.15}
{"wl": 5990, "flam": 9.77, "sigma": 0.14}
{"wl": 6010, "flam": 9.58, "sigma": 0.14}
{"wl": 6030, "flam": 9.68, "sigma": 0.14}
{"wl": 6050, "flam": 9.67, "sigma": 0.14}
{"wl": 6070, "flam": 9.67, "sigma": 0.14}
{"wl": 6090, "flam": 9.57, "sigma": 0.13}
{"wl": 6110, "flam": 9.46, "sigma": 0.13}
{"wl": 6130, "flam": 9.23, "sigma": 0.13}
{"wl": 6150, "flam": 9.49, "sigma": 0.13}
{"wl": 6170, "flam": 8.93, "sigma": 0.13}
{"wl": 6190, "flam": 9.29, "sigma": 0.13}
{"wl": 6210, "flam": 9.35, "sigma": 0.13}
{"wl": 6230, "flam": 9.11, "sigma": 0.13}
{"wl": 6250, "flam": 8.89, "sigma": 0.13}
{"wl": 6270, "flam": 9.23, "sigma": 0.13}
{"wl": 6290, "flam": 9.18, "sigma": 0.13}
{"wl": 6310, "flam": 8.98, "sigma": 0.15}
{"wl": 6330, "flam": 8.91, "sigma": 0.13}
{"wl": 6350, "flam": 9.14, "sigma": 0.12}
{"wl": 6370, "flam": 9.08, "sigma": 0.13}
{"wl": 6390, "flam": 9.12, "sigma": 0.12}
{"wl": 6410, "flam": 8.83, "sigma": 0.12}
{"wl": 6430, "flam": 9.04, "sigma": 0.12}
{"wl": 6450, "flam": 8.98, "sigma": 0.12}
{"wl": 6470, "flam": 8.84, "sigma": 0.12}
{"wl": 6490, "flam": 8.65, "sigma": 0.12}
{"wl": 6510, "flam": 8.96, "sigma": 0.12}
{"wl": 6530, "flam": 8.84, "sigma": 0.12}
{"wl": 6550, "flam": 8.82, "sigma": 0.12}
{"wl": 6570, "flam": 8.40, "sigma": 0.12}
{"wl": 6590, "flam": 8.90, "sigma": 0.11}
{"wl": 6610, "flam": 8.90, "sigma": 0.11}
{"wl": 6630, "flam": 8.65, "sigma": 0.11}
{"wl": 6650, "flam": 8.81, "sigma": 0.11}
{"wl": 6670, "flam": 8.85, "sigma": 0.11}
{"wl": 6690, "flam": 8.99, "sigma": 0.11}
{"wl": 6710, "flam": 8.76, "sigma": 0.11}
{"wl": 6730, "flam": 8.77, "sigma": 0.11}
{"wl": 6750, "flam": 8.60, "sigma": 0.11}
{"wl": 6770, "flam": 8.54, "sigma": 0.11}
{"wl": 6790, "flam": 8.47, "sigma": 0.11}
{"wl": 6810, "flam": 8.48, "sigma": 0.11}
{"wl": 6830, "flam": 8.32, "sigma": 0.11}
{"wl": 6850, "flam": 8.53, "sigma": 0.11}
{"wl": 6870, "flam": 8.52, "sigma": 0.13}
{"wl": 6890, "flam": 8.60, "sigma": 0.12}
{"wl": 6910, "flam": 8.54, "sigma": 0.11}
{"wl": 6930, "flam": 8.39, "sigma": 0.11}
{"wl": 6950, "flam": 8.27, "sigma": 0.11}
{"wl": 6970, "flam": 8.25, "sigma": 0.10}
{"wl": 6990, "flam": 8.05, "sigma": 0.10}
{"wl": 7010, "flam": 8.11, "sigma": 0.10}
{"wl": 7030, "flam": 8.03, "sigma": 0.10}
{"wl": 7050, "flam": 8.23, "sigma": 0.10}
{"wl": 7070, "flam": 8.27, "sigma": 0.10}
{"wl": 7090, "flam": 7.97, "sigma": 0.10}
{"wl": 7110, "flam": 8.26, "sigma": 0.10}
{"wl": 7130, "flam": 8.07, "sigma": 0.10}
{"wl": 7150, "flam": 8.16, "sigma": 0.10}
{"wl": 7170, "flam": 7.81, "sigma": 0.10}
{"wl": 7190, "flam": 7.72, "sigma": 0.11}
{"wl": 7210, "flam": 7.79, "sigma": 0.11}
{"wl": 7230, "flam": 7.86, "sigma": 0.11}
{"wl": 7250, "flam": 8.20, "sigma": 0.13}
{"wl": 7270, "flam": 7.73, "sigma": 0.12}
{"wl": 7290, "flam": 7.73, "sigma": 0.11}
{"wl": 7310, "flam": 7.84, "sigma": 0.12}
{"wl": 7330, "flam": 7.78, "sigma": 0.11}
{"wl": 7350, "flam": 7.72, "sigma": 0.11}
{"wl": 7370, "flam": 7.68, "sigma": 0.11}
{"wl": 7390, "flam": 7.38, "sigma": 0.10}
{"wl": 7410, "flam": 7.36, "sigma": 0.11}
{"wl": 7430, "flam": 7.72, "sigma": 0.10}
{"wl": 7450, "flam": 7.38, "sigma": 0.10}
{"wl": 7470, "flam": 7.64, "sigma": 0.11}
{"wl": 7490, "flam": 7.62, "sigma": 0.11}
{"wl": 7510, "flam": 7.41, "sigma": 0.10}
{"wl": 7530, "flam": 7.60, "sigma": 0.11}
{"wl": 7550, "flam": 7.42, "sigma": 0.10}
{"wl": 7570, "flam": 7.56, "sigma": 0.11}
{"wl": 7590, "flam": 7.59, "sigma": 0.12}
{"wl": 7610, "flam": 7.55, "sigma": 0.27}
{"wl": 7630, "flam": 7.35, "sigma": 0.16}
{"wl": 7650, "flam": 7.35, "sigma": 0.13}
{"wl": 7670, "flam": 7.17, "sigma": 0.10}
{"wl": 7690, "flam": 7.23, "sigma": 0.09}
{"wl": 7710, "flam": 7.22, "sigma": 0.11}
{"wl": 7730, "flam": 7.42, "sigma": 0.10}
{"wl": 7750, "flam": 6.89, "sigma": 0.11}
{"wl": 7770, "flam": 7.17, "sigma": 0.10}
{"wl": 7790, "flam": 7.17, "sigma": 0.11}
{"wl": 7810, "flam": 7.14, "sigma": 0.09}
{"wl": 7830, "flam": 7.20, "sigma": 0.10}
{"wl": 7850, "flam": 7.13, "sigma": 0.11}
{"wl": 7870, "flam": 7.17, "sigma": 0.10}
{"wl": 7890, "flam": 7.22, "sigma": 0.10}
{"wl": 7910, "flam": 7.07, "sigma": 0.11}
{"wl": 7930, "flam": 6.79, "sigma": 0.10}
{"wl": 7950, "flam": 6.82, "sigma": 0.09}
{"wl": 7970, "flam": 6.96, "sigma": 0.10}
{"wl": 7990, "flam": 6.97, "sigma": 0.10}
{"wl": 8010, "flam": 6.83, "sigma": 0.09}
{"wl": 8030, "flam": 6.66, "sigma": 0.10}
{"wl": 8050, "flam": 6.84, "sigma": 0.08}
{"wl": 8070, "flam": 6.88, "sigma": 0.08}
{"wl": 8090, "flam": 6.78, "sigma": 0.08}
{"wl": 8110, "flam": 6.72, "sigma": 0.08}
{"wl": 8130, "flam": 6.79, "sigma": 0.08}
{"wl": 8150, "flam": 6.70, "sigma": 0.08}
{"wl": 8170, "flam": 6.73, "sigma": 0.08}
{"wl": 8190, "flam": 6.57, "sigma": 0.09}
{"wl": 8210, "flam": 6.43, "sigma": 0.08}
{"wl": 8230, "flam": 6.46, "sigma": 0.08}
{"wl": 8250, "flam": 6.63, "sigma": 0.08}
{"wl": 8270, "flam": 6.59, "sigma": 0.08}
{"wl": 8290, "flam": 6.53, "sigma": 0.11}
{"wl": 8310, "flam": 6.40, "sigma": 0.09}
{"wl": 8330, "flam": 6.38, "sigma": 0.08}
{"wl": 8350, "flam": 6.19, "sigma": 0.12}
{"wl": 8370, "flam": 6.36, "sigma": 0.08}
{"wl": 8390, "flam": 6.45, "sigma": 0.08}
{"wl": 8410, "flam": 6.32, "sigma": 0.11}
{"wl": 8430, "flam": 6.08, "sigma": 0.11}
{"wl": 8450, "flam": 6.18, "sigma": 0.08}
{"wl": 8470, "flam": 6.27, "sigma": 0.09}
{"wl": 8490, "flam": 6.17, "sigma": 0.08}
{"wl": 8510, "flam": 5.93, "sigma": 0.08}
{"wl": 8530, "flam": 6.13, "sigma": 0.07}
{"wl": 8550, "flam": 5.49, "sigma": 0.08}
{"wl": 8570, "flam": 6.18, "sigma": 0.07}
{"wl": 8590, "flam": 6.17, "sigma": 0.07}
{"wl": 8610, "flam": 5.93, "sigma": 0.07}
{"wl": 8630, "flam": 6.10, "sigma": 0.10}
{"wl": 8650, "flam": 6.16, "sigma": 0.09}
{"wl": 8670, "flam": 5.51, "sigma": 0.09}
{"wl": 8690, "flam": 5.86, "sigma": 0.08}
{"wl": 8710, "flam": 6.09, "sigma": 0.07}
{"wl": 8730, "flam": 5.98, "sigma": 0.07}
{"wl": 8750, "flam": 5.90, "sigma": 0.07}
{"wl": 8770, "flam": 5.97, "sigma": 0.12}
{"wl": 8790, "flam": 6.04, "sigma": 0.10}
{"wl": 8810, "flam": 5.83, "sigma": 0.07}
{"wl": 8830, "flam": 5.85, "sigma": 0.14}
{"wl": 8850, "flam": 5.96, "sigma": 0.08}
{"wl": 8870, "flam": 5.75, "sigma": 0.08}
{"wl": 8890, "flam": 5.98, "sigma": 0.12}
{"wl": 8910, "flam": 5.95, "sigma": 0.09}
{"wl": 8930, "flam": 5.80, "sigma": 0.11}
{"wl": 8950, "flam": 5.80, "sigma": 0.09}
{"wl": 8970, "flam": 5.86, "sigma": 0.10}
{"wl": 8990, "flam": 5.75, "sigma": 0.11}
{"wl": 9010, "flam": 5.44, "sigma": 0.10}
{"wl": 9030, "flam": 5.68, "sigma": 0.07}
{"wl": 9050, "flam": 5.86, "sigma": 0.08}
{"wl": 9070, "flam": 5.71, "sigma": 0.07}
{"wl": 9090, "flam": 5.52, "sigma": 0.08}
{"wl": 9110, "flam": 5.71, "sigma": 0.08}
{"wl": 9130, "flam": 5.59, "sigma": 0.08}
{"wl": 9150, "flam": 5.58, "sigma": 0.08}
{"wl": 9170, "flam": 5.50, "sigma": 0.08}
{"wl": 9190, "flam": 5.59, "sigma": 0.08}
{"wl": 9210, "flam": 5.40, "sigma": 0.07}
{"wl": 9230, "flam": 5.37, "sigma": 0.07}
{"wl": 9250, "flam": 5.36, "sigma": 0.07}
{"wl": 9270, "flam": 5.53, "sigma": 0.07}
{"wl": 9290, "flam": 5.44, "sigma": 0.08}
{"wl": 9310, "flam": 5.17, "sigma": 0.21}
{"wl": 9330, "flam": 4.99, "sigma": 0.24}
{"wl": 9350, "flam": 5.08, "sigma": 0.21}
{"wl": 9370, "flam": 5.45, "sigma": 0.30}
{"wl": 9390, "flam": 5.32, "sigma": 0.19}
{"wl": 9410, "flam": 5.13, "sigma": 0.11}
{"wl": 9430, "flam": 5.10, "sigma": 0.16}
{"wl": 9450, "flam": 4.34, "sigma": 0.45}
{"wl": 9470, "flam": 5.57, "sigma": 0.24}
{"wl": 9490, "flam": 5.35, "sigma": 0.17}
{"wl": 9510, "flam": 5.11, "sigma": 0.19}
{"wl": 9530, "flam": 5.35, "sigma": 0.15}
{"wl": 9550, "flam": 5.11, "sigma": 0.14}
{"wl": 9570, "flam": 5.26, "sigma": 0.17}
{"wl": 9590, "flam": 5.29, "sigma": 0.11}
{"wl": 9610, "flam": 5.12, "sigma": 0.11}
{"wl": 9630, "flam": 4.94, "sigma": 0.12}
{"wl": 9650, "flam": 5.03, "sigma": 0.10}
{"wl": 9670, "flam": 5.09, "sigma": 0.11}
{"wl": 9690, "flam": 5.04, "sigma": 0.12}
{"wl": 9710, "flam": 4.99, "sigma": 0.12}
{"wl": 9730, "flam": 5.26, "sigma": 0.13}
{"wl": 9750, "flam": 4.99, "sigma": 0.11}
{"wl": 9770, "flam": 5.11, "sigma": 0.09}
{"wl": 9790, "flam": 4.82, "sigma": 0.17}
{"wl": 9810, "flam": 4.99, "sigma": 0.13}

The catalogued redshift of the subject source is 0.000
